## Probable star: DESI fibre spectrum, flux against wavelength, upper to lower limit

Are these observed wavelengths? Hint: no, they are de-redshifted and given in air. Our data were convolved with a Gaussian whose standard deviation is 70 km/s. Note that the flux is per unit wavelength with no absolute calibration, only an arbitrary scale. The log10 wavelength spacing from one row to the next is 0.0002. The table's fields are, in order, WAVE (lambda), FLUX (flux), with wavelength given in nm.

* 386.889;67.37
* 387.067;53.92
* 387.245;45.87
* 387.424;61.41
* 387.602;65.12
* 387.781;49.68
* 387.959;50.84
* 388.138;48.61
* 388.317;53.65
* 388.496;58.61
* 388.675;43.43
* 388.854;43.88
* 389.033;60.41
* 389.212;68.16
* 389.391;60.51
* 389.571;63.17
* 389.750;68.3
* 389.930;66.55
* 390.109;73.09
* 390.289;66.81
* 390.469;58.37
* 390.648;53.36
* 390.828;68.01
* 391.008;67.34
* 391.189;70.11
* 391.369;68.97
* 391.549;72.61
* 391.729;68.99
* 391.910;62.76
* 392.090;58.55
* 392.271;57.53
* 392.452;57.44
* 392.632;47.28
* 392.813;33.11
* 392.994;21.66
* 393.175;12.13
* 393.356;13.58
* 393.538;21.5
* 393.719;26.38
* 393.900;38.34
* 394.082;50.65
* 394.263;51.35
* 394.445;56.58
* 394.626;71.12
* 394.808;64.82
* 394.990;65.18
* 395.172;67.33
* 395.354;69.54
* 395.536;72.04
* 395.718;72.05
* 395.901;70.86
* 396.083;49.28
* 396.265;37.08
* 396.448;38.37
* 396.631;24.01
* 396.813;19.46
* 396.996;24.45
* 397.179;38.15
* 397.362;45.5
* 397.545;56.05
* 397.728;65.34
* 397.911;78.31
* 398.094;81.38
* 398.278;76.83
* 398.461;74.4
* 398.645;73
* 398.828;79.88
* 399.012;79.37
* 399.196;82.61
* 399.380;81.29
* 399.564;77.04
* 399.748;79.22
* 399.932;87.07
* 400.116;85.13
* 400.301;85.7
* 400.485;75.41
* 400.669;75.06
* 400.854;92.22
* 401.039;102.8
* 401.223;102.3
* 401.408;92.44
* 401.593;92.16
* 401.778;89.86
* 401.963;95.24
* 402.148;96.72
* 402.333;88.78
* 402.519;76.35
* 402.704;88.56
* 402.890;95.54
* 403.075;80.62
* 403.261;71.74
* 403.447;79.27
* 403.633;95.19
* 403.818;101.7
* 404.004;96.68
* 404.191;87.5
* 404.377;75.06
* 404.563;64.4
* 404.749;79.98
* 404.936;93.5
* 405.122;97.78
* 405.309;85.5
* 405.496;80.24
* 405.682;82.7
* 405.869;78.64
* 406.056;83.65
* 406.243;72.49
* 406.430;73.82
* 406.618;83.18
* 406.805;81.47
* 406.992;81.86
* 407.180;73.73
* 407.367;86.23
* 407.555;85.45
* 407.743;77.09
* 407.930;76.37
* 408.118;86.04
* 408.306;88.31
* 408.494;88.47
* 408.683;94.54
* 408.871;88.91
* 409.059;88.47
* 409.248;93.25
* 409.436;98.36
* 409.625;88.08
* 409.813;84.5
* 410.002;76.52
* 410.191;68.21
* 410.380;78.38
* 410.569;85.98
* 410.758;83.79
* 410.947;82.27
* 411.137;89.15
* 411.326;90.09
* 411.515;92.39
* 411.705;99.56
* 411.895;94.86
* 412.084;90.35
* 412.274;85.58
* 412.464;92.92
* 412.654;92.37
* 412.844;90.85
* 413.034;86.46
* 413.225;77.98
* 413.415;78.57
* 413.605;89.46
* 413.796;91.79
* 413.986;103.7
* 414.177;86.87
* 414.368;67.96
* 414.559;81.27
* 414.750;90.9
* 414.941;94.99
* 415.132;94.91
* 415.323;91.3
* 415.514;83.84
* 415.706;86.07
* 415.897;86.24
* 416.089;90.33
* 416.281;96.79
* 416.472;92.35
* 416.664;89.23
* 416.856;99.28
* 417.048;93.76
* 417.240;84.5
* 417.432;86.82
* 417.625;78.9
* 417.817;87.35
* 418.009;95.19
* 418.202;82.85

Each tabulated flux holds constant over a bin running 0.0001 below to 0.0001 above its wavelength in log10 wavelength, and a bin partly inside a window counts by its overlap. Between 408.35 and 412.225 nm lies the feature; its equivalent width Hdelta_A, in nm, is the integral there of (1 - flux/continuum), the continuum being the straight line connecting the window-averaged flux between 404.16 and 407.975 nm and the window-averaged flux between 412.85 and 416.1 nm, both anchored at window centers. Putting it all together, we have -0.17 nm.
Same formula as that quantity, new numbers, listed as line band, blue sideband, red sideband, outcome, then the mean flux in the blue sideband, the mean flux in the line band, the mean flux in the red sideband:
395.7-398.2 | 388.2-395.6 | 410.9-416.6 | 0.54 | 55.3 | 49.5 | 89.1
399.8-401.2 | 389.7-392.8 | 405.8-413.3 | -0.23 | 63.1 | 86.8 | 85.3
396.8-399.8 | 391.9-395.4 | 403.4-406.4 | -0.17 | 46.7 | 66.5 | 84.5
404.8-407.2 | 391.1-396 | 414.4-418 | -0.31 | 53.4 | 82.4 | 89.2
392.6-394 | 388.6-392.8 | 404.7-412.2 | 0.84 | 61.5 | 26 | 85.1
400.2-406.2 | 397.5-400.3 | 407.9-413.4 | -0.42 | 77.8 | 86.8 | 87.3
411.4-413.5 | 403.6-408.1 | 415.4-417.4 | -0.04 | 83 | 89.3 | 90.2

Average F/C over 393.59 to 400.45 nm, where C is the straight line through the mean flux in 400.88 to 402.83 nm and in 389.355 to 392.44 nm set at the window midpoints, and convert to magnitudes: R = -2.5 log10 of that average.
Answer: 0.29 mag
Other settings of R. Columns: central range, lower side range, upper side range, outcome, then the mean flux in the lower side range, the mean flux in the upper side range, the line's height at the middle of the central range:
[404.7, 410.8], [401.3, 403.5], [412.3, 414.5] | 0.04 mag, 87.5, 87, 87.3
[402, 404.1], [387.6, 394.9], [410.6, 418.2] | -0.23 mag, 53.8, 88.9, 71.7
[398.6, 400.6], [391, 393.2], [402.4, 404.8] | -0.10 mag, 54.4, 84.2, 73.8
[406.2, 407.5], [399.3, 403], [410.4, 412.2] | 0.12 mag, 88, 89.3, 88.7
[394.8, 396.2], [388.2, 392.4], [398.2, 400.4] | 0.10 mag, 62.2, 80.1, 72.6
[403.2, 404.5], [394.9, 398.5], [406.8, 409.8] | -0.16 mag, 56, 86.2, 74.6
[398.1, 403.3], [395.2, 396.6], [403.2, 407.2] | -0.20 mag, 57.3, 83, 70.6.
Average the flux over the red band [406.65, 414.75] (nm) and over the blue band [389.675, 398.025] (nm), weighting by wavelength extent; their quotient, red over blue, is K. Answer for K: 1.6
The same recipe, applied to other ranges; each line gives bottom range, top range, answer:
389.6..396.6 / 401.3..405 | 1.59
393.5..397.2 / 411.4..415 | 1.79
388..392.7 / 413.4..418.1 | 1.46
